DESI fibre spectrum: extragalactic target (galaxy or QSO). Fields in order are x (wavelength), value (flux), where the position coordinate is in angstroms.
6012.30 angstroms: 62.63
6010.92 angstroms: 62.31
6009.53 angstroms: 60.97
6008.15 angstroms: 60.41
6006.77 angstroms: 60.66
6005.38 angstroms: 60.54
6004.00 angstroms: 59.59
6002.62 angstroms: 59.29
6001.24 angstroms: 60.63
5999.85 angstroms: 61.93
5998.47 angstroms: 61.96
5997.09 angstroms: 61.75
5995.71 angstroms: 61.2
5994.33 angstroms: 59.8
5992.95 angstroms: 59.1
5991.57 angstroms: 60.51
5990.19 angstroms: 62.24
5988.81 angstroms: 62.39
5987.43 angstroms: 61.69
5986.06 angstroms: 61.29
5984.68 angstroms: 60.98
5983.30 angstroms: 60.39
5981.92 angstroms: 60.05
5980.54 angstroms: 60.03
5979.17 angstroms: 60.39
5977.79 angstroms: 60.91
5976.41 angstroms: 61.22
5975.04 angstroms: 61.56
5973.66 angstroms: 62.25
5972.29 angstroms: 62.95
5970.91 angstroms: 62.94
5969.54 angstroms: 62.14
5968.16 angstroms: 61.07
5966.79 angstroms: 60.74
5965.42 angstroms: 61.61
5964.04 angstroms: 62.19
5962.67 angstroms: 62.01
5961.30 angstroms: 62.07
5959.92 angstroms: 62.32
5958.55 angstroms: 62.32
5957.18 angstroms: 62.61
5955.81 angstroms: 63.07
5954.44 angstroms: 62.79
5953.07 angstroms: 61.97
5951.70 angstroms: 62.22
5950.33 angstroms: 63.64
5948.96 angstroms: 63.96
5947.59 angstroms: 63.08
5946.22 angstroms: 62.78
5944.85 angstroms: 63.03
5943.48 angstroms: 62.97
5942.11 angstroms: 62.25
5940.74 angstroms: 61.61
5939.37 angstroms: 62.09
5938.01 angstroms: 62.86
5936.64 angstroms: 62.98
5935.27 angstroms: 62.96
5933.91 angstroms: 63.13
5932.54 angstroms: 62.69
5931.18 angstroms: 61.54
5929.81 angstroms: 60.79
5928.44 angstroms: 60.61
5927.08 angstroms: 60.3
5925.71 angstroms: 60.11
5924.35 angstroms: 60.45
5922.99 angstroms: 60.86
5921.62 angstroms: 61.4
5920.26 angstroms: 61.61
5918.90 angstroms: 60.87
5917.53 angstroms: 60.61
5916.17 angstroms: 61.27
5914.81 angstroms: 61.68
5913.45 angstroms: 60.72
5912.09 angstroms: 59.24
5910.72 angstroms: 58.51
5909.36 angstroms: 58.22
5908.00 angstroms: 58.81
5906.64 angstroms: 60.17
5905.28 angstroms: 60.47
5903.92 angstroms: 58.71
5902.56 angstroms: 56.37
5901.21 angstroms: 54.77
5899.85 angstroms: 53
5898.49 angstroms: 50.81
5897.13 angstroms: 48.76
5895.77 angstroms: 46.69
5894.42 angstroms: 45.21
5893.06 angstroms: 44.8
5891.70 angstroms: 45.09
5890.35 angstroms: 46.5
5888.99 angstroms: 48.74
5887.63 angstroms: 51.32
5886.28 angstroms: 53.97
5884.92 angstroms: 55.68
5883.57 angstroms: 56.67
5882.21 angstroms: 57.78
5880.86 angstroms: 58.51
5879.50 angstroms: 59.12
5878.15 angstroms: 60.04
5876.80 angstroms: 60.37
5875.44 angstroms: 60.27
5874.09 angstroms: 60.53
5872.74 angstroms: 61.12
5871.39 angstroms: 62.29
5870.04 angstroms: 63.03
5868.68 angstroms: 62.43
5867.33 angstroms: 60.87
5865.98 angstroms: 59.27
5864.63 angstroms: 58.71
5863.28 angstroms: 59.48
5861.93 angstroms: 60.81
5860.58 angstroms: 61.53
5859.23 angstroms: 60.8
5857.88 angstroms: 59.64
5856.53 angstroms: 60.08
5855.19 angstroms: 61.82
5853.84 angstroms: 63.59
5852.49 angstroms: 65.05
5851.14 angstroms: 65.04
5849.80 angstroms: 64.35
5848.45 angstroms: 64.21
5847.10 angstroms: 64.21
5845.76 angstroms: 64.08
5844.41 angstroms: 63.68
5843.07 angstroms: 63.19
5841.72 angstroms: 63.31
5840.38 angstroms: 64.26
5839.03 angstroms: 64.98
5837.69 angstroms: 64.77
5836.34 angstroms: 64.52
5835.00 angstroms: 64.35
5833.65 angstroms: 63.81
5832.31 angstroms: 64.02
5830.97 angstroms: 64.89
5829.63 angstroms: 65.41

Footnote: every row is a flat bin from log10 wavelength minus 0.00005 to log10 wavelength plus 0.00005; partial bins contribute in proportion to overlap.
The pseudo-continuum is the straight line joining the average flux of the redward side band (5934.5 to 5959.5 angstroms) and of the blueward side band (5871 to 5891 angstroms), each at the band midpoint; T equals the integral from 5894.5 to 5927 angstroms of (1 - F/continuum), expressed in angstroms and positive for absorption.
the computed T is 0.9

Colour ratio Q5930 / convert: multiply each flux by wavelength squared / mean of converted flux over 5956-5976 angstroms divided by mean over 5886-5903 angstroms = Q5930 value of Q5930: 1.3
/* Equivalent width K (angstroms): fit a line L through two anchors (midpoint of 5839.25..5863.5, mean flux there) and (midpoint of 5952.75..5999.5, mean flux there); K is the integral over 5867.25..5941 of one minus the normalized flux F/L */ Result 5.1 angstroms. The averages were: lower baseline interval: 62.8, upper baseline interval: 61.6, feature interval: 58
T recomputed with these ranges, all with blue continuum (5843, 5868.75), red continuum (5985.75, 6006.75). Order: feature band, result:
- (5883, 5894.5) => 2.2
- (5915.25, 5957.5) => -0.4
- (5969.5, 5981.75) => -0.1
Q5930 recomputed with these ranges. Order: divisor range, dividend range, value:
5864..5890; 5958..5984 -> 1.09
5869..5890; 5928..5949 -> 1.10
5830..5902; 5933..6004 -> 1.09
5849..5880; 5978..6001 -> 1.04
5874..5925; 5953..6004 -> 1.12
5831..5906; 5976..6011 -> 1.08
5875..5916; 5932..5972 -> 1.16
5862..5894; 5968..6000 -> 1.12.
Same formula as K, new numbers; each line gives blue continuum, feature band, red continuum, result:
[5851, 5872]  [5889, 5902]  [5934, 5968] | 2.8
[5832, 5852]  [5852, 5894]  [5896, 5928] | 2.6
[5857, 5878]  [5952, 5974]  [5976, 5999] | -0.5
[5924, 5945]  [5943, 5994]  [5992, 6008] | -0.5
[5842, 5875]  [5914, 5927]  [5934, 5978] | 0.3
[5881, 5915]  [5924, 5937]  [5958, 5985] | -0.9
